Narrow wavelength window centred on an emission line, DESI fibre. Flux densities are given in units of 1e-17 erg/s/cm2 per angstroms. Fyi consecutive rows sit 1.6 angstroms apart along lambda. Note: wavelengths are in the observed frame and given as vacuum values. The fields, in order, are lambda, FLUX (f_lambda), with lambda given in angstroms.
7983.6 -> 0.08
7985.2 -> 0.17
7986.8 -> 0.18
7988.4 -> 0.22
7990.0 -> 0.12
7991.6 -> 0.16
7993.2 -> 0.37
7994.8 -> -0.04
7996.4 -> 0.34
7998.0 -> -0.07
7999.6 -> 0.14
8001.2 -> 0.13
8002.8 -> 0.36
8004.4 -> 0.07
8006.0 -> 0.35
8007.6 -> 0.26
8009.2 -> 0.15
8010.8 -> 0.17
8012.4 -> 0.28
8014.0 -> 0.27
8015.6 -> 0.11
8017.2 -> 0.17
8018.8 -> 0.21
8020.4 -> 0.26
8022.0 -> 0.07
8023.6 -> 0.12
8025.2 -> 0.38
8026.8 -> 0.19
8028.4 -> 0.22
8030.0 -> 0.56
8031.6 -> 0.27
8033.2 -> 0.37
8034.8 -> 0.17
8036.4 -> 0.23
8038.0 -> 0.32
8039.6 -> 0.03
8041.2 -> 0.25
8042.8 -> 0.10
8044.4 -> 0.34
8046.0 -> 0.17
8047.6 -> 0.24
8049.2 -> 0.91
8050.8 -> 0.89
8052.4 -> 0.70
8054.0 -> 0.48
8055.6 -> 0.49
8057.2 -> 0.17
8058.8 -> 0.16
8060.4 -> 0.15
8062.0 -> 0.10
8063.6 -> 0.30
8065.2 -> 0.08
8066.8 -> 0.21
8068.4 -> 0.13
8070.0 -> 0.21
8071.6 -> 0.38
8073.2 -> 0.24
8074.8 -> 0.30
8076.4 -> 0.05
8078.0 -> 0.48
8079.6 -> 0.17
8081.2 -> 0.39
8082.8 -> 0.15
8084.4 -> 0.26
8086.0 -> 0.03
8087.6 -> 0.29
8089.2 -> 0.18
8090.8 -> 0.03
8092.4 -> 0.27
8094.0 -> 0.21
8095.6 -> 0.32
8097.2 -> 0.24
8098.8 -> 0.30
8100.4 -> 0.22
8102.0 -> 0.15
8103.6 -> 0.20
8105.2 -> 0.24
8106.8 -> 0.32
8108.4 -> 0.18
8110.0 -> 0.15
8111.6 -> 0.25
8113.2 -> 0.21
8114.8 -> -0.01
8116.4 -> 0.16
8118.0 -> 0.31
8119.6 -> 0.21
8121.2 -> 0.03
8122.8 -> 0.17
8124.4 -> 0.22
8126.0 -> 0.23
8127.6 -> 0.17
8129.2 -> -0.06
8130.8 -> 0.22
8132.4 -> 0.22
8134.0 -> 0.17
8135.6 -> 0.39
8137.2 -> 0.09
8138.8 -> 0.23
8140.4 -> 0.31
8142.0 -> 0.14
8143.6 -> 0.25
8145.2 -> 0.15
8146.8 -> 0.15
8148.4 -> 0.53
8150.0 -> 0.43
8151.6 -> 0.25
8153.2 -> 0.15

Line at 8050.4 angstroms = H-gamma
